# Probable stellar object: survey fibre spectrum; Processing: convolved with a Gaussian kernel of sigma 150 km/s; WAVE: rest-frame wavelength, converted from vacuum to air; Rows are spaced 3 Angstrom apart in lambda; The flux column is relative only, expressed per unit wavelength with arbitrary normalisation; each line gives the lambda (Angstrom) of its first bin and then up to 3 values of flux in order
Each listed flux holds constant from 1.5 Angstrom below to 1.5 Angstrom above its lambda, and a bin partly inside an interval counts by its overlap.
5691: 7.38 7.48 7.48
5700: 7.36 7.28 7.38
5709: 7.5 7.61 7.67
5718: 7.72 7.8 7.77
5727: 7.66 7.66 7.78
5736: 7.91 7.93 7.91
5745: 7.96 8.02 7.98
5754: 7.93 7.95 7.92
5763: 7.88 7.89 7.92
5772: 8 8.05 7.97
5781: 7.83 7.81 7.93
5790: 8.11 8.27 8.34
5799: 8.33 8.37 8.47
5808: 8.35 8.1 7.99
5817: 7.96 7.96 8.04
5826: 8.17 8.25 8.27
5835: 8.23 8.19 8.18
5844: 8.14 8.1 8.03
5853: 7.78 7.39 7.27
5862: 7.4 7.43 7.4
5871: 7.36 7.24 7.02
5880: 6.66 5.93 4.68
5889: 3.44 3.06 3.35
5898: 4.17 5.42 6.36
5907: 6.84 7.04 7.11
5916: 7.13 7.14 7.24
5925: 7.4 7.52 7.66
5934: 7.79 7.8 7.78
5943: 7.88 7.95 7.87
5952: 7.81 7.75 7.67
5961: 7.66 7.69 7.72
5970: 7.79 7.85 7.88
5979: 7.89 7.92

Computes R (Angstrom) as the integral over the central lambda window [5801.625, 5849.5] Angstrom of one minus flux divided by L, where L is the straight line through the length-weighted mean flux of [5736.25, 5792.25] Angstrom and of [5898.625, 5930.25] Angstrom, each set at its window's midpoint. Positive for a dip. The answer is -4.2 Angstrom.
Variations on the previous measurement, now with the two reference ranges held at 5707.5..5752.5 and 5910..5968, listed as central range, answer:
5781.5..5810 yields -1.8 Angstrom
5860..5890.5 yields 4.7 Angstrom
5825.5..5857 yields -1.6 Angstrom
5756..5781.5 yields -0.6 Angstrom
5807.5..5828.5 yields -1.0 Angstrom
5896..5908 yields 3.3 Angstrom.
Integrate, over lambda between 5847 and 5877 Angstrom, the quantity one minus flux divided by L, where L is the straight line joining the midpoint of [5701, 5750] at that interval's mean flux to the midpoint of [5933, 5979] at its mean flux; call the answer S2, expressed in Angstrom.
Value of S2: 1.1 Angstrom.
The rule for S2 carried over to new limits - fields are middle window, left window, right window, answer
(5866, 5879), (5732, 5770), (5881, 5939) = -1.3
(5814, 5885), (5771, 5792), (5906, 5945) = 0.5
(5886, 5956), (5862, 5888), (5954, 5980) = 6.2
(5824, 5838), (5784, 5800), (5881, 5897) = -3.6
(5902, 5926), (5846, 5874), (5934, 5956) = 2.3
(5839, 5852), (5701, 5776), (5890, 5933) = -2.4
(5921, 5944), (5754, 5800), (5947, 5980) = 0.5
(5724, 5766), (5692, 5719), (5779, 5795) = -0.8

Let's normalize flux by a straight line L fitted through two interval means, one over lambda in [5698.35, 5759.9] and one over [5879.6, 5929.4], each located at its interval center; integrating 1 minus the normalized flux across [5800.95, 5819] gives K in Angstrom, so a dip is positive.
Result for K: -3.4 Angstrom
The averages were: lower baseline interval 7.74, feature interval 8.2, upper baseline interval 5.89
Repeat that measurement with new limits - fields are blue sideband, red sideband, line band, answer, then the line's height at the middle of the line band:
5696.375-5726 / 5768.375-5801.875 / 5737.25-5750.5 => -0.3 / 7.78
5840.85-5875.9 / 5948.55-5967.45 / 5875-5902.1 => 9.8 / 7.65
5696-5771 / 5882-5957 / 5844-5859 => -1.7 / 7.01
